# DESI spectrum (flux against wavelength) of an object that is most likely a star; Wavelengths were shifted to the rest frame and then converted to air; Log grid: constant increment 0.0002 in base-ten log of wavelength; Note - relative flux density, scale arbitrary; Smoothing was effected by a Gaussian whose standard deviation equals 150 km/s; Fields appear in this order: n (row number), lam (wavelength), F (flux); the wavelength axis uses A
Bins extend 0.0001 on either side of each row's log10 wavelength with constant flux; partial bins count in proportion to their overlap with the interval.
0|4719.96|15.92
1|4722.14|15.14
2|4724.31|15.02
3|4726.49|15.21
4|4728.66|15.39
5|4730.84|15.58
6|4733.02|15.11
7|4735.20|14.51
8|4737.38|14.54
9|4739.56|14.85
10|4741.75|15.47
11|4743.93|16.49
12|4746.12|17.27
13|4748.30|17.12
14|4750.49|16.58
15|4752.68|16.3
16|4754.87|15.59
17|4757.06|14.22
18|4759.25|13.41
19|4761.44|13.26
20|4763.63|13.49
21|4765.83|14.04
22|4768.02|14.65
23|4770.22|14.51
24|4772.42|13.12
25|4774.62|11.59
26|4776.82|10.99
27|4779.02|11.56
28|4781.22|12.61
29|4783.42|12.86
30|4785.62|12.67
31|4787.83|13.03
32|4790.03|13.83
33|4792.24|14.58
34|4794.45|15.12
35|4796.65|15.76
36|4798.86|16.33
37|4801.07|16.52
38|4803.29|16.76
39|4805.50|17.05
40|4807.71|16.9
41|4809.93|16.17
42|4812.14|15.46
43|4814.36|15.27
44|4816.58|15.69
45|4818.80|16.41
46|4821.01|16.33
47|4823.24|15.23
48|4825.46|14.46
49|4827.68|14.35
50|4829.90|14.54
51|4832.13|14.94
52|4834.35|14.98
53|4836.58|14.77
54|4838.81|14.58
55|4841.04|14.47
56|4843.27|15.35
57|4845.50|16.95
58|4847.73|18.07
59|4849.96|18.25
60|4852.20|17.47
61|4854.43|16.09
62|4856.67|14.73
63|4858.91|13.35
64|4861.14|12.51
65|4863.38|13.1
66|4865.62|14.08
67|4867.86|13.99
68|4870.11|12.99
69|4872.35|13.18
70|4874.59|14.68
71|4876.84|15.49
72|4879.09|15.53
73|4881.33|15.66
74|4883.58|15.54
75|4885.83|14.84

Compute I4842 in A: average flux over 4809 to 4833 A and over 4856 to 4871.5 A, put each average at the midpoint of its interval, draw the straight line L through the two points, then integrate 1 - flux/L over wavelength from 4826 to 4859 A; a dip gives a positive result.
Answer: -2.7 A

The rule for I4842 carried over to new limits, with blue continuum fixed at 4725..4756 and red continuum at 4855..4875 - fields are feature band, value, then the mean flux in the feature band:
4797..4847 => -4.41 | 15.6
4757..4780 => 3.20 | 13.1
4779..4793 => 1.74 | 13.1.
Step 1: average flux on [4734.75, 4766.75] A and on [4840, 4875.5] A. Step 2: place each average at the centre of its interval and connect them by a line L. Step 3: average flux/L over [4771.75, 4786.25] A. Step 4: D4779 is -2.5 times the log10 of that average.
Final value 0.235 mag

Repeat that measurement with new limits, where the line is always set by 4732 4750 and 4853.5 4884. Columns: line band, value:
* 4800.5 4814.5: -0.10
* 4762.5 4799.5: 0.13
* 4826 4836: 0.00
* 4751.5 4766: 0.08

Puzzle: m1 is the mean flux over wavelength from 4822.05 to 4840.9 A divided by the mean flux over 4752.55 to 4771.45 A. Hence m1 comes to 1.03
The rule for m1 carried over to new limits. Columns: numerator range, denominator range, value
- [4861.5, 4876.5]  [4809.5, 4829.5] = 0.89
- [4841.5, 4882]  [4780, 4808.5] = 1.01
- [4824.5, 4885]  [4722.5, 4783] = 1.03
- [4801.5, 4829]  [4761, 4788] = 1.22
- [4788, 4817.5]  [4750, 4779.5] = 1.14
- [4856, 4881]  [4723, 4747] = 0.91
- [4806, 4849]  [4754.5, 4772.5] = 1.11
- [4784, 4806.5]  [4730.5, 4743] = 1.01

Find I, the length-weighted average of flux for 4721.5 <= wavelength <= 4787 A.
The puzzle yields 14.4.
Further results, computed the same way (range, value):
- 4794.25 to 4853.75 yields 15.9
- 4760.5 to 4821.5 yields 14.5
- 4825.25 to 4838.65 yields 14.7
